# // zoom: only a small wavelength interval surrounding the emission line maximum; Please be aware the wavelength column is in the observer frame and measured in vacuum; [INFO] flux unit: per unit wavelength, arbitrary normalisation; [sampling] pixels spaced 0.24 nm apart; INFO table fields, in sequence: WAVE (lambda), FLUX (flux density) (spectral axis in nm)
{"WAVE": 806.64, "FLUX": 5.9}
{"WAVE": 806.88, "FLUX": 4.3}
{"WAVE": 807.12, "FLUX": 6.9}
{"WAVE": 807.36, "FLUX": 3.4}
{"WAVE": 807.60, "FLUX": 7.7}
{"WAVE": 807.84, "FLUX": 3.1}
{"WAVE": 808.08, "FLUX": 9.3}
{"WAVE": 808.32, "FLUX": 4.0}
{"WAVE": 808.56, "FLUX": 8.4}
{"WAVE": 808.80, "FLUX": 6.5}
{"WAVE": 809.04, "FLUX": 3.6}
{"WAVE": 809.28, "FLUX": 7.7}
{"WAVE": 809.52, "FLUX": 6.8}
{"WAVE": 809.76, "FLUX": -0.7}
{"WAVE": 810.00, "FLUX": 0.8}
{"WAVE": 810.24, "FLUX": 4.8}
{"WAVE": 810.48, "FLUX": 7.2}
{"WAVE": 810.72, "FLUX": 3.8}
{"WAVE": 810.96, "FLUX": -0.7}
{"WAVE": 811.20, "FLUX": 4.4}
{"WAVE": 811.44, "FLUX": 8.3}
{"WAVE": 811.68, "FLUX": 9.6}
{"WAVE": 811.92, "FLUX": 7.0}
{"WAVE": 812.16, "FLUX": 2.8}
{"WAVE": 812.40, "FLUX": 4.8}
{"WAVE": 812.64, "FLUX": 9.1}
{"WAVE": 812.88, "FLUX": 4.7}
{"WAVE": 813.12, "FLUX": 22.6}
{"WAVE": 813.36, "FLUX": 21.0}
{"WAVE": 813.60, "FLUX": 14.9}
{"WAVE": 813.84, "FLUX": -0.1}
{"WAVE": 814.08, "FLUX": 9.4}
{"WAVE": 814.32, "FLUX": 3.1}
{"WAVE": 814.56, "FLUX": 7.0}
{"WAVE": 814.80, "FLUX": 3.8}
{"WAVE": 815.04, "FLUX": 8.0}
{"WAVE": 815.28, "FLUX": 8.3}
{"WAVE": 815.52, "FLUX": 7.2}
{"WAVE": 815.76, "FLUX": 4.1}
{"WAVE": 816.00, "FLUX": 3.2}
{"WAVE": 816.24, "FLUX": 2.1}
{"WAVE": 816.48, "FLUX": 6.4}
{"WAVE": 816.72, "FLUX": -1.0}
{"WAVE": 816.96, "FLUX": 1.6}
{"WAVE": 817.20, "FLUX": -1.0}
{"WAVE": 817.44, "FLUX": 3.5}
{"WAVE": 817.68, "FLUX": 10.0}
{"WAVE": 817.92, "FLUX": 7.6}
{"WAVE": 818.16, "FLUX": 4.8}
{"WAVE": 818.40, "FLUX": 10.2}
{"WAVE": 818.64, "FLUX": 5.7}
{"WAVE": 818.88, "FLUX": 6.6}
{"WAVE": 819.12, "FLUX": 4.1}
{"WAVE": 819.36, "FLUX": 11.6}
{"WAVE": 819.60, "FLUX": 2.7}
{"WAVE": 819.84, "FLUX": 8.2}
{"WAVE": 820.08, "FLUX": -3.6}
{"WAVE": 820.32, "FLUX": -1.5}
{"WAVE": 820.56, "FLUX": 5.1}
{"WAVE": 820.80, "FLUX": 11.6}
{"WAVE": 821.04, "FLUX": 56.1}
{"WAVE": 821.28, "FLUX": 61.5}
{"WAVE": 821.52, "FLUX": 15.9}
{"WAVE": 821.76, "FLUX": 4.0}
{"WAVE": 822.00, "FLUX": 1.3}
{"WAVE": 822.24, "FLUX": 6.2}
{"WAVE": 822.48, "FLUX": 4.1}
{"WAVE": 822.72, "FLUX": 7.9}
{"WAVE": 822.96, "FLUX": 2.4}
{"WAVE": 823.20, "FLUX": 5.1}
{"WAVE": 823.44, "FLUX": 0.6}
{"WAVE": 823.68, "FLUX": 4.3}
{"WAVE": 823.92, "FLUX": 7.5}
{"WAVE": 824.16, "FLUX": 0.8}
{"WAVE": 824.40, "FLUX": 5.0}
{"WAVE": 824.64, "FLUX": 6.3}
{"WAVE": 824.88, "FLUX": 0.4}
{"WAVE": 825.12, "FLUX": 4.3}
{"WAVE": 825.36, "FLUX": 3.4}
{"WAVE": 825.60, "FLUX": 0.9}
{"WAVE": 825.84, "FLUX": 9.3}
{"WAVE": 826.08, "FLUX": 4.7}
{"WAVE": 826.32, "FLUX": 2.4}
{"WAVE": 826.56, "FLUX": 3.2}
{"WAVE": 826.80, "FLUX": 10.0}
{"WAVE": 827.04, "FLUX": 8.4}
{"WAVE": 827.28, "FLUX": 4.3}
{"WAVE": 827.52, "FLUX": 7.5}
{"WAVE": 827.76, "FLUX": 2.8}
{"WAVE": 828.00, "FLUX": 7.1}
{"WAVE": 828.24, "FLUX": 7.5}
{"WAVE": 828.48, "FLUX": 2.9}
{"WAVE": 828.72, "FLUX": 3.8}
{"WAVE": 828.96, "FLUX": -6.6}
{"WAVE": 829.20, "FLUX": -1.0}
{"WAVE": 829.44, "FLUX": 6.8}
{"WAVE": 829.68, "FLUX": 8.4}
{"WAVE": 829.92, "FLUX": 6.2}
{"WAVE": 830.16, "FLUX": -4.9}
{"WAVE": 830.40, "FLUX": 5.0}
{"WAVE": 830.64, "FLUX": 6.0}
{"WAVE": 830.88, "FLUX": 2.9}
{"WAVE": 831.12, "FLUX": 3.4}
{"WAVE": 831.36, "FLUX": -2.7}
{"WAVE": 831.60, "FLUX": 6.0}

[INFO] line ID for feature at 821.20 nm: [O III] 5007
